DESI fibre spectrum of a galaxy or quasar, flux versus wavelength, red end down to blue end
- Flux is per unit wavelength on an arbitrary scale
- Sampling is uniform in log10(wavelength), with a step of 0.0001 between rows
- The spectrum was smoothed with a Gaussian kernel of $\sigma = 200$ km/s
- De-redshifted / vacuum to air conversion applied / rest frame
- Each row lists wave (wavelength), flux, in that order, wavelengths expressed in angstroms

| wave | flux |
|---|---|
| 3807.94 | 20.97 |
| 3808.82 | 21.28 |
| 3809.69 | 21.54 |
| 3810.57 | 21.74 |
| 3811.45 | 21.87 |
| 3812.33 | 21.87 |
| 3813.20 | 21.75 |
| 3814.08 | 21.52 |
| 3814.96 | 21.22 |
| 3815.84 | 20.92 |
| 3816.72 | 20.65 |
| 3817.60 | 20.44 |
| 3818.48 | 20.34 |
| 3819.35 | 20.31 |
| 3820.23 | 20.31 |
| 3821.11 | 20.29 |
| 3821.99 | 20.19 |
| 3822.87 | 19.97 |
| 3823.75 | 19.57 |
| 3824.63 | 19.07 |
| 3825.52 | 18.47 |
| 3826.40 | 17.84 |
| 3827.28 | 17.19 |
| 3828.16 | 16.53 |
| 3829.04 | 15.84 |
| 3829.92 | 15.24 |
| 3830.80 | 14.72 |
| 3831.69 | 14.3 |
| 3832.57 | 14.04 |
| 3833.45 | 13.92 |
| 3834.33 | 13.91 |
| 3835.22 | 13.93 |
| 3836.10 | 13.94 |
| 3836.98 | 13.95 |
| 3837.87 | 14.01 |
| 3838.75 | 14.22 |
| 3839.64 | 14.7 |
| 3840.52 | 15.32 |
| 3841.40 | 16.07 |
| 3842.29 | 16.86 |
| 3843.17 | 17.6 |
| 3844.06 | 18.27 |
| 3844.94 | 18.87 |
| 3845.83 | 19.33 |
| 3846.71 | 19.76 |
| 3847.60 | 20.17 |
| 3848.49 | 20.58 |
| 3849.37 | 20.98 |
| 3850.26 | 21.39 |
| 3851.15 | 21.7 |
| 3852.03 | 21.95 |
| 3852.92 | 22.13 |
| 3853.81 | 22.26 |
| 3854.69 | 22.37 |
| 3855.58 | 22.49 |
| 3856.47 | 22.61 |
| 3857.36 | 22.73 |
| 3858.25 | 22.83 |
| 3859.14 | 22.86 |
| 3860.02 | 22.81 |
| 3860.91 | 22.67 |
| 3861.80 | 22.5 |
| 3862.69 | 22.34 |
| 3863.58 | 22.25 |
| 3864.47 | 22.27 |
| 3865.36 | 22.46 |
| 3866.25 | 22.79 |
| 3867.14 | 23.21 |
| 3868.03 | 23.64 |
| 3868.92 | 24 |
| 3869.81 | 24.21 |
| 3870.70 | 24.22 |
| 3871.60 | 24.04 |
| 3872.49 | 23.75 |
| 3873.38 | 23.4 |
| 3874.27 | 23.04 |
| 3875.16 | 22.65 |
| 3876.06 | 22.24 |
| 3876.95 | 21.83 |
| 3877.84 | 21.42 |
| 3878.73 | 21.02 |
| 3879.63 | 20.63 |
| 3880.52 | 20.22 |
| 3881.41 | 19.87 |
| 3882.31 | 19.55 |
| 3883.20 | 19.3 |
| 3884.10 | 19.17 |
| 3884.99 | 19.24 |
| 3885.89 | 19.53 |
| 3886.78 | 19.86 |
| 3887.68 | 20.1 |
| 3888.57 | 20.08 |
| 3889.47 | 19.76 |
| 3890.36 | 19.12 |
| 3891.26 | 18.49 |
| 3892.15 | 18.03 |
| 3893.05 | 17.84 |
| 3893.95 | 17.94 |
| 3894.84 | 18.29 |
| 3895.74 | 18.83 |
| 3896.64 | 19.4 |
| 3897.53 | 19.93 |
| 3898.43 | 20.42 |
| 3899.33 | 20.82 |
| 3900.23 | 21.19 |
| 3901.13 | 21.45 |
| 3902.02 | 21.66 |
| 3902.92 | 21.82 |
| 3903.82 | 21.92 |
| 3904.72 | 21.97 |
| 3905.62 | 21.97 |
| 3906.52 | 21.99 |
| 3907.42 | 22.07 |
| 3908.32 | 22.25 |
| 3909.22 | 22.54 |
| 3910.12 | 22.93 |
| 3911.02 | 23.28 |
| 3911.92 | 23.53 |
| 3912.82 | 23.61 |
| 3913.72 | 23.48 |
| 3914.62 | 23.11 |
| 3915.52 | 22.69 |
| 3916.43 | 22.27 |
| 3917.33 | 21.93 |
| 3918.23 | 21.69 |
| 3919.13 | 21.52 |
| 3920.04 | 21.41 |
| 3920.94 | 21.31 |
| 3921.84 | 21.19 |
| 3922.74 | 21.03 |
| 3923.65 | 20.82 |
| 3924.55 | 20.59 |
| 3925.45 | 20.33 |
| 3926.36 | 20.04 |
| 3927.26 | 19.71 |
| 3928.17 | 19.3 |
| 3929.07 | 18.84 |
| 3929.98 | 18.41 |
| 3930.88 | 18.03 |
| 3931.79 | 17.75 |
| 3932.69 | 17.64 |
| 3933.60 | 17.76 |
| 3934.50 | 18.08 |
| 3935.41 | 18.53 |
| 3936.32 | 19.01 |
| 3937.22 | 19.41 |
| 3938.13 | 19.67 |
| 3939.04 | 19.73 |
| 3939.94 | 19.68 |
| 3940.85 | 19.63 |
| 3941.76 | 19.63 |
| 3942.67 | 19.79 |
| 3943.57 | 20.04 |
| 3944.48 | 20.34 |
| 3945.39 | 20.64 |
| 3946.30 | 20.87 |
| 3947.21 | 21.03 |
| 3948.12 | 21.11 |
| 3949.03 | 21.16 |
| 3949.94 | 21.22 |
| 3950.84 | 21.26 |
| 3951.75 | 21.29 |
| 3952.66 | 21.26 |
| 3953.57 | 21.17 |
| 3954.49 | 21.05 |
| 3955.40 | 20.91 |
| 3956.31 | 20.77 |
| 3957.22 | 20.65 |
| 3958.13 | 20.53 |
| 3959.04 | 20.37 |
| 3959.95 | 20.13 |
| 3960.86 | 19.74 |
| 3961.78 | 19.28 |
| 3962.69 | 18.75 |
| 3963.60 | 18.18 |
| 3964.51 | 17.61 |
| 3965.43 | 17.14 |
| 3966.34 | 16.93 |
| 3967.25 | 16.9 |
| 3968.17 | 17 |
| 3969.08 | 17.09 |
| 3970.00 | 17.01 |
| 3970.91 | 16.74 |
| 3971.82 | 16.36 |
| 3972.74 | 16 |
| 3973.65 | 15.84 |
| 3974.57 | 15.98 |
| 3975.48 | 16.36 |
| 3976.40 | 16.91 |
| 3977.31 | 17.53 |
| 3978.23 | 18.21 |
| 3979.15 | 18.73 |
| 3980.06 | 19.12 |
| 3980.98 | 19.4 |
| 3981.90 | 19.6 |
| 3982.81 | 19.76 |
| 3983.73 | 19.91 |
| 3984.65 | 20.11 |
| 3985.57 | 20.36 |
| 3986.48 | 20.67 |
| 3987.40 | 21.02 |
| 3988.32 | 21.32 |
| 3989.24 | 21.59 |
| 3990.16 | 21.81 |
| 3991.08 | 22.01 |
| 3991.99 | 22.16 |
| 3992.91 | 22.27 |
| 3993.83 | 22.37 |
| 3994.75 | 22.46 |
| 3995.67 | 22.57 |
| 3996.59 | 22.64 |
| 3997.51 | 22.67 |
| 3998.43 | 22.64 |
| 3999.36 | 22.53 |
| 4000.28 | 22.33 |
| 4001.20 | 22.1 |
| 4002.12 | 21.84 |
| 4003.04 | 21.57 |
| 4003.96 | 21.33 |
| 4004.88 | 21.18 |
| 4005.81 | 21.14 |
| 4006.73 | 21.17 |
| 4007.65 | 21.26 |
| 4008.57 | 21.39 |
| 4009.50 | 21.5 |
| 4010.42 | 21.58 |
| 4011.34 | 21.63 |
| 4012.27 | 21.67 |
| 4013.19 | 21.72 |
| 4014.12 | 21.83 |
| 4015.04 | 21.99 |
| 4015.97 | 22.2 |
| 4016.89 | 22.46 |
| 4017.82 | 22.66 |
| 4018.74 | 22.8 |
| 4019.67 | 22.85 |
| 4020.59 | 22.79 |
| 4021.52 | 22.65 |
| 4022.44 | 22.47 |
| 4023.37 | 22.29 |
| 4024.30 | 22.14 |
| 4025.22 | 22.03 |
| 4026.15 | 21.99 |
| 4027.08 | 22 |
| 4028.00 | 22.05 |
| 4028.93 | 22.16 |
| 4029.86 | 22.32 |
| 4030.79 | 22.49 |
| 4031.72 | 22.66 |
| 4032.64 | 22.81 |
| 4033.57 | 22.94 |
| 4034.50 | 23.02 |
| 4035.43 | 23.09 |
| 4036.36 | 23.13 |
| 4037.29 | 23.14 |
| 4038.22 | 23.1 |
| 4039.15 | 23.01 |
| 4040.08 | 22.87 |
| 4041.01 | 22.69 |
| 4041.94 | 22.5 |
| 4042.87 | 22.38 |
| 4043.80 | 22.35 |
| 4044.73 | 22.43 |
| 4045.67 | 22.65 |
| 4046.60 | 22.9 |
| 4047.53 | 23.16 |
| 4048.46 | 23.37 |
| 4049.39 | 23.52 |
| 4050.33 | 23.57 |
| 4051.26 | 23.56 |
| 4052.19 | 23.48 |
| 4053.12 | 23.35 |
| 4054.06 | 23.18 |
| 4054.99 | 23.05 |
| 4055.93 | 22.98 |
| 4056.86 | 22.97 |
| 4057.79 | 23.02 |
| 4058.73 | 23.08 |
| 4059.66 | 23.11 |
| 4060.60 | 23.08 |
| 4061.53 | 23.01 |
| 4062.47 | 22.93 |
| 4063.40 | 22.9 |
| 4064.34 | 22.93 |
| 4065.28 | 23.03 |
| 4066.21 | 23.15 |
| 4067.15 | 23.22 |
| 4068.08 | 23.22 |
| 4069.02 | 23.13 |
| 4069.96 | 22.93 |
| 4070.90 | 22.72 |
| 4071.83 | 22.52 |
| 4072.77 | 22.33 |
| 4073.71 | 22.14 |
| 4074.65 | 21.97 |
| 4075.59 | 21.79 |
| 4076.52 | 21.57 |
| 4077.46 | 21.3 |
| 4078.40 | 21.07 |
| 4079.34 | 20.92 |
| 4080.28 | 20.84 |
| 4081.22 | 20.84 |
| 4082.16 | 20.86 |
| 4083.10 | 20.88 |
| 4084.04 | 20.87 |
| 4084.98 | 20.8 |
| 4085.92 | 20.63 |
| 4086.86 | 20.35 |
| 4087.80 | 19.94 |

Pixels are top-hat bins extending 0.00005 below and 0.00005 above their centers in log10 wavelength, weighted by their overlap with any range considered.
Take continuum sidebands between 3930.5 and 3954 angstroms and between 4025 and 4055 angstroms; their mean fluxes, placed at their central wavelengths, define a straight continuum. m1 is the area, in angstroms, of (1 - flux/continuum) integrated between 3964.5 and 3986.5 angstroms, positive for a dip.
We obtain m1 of 3.2 angstroms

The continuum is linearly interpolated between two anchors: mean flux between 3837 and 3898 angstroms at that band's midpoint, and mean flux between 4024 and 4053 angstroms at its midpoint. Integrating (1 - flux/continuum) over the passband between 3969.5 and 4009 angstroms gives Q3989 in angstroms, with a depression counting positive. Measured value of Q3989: 3.41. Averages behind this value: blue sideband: 20.5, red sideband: 22.8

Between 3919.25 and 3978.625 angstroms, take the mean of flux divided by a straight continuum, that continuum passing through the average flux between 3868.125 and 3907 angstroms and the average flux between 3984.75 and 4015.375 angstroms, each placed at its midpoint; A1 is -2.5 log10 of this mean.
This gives 0.11 mag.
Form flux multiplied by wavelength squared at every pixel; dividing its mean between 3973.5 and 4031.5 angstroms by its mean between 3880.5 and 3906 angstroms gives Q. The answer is 1.13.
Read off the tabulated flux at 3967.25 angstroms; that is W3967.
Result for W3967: 16.9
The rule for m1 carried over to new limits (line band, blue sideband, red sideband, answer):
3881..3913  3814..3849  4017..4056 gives -2.1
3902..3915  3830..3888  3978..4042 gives -1.2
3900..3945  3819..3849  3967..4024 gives -4.3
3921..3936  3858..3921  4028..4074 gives 1.8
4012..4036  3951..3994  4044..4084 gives -1.4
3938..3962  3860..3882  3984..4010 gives 1.6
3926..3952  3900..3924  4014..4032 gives 3.0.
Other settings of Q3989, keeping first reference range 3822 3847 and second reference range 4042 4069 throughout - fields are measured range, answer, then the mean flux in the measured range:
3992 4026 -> -0.68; 22.1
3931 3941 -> 0.35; 18.8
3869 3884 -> -3.66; 21.9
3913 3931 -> -1.86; 21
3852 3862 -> -3.21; 22.5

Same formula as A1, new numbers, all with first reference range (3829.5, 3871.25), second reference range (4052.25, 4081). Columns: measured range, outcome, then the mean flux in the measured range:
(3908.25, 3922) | -0.100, 22.5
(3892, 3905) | 0.007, 20.1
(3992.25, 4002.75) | -0.037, 22.4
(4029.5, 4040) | -0.036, 22.9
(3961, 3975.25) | 0.230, 17.2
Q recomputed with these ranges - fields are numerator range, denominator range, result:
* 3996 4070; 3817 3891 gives 1.24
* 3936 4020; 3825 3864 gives 1.17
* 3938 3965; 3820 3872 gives 1.10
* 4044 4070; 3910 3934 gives 1.18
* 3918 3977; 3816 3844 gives 1.21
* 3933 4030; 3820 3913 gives 1.08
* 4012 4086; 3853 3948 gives 1.15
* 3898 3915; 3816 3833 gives 1.27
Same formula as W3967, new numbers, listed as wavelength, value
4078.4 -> 21.07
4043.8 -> 22.35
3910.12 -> 22.93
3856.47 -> 22.61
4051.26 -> 23.56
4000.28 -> 22.33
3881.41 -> 19.87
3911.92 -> 23.53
